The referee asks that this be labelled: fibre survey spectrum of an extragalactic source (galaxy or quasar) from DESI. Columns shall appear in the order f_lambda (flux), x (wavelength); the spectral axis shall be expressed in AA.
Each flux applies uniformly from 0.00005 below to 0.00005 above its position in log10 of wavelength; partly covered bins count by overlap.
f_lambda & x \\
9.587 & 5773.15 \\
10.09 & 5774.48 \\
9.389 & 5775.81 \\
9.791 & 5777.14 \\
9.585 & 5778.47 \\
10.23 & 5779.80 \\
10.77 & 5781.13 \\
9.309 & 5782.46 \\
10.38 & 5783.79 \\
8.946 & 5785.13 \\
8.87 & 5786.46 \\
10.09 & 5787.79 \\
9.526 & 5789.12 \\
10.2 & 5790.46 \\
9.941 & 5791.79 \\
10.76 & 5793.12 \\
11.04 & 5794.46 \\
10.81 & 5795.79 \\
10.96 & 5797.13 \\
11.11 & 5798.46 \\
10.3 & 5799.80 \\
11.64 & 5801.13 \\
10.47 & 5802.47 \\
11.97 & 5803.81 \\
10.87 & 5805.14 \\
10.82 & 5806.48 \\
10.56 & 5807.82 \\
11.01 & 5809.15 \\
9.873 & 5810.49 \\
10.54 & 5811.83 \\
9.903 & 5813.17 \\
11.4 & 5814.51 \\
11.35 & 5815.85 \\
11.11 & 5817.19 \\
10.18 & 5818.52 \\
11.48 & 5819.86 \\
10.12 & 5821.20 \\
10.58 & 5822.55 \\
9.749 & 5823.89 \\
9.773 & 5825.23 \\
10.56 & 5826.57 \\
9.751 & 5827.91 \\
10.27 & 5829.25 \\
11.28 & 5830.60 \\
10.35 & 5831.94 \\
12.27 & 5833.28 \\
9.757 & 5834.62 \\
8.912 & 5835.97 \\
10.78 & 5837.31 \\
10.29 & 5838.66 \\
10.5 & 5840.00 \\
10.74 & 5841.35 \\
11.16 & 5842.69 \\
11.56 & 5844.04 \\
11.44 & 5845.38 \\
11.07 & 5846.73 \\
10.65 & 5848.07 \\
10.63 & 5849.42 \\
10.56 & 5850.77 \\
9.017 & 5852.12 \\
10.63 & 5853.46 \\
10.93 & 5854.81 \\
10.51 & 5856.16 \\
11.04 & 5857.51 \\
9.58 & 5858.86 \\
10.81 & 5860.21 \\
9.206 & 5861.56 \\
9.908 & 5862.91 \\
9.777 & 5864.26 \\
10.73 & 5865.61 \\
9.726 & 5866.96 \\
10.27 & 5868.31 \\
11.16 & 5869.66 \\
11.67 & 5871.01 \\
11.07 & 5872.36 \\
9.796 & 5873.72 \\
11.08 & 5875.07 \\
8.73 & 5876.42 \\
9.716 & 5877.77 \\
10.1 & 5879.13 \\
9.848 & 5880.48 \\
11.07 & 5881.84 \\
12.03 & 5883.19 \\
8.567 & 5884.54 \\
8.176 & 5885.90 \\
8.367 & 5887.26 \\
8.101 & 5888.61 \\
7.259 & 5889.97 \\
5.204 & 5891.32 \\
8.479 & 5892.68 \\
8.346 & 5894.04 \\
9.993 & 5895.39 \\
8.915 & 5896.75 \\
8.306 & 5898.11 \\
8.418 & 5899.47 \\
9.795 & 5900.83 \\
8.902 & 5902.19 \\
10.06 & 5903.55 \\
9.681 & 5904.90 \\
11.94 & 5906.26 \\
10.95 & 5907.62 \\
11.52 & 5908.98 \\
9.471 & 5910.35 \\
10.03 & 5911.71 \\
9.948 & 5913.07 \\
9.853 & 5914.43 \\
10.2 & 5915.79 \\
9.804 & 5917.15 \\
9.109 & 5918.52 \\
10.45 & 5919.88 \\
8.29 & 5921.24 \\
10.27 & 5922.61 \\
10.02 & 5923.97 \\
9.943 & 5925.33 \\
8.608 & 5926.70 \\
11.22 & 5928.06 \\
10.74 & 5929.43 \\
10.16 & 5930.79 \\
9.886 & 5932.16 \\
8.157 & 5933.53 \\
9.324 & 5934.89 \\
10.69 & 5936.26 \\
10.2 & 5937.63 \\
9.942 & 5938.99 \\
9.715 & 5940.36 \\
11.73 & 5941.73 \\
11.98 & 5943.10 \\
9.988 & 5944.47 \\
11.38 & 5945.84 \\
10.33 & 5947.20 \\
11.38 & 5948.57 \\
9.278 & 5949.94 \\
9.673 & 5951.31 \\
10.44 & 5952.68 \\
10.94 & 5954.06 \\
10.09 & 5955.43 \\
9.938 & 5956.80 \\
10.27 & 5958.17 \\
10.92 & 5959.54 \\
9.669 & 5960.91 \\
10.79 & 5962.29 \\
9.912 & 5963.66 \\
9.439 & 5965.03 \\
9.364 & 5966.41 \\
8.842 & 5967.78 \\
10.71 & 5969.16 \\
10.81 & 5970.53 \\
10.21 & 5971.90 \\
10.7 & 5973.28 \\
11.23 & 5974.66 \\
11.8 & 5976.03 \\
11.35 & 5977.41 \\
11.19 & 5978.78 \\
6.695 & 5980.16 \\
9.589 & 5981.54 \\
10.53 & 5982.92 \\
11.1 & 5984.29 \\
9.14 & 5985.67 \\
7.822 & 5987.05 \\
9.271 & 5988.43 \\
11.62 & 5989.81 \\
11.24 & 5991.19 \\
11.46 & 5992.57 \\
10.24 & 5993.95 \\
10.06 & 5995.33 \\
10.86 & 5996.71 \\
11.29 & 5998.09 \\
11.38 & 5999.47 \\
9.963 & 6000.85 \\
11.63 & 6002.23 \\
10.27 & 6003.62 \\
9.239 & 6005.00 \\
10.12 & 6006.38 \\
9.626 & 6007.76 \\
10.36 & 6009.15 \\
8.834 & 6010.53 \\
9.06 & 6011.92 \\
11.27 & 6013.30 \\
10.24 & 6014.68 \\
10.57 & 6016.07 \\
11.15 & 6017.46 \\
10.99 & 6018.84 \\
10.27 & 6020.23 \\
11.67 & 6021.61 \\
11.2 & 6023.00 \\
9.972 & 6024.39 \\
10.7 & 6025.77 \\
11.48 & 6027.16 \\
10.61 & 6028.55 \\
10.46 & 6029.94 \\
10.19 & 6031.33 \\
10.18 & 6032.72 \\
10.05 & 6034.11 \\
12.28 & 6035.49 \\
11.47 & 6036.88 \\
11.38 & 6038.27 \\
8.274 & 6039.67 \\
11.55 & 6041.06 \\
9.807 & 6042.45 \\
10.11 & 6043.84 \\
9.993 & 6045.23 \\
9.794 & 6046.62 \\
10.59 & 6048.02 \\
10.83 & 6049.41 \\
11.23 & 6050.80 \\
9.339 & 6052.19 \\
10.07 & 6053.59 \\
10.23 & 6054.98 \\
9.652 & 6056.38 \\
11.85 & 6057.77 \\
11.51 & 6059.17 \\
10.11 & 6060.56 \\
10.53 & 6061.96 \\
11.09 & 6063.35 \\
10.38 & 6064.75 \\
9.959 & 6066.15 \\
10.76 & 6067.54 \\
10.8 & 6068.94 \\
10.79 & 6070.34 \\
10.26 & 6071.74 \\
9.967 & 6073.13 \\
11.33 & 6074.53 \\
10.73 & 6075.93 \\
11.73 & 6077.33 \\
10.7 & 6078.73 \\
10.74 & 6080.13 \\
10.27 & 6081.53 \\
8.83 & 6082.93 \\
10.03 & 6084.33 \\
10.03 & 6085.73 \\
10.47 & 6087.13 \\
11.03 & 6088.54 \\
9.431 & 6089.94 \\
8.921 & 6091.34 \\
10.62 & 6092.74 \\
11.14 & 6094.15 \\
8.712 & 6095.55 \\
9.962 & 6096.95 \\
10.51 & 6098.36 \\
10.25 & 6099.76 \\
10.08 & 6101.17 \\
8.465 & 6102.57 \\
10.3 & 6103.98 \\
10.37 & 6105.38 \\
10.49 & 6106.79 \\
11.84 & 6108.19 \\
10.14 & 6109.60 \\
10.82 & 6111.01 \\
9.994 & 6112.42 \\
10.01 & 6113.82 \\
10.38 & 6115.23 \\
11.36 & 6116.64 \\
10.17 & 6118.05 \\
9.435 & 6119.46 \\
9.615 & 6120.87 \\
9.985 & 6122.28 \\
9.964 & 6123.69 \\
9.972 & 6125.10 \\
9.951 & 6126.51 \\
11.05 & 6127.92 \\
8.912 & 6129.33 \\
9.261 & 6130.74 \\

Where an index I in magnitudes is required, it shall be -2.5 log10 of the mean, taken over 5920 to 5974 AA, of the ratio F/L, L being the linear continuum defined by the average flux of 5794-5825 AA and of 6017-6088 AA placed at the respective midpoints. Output 0.05 mag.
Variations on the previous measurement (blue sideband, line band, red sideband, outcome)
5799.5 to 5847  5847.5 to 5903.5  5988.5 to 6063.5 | 0.10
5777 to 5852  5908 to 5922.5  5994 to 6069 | 0.06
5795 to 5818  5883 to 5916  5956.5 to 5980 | 0.14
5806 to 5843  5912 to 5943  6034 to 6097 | 0.06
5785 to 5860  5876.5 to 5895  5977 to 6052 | 0.18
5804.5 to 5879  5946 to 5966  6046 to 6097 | 0.02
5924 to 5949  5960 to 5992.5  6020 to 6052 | 0.03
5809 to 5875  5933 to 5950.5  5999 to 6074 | 0.02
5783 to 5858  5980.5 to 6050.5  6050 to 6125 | 0.00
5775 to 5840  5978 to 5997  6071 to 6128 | 0.03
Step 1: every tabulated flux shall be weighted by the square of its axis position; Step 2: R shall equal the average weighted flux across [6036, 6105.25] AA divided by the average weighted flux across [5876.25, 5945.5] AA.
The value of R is 1.1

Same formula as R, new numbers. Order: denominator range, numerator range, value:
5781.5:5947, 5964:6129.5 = 1.08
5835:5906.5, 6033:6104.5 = 1.12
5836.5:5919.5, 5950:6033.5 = 1.08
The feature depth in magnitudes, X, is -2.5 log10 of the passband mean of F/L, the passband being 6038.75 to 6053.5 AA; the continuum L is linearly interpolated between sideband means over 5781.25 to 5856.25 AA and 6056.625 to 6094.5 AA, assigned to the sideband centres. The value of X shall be 0.036 mag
